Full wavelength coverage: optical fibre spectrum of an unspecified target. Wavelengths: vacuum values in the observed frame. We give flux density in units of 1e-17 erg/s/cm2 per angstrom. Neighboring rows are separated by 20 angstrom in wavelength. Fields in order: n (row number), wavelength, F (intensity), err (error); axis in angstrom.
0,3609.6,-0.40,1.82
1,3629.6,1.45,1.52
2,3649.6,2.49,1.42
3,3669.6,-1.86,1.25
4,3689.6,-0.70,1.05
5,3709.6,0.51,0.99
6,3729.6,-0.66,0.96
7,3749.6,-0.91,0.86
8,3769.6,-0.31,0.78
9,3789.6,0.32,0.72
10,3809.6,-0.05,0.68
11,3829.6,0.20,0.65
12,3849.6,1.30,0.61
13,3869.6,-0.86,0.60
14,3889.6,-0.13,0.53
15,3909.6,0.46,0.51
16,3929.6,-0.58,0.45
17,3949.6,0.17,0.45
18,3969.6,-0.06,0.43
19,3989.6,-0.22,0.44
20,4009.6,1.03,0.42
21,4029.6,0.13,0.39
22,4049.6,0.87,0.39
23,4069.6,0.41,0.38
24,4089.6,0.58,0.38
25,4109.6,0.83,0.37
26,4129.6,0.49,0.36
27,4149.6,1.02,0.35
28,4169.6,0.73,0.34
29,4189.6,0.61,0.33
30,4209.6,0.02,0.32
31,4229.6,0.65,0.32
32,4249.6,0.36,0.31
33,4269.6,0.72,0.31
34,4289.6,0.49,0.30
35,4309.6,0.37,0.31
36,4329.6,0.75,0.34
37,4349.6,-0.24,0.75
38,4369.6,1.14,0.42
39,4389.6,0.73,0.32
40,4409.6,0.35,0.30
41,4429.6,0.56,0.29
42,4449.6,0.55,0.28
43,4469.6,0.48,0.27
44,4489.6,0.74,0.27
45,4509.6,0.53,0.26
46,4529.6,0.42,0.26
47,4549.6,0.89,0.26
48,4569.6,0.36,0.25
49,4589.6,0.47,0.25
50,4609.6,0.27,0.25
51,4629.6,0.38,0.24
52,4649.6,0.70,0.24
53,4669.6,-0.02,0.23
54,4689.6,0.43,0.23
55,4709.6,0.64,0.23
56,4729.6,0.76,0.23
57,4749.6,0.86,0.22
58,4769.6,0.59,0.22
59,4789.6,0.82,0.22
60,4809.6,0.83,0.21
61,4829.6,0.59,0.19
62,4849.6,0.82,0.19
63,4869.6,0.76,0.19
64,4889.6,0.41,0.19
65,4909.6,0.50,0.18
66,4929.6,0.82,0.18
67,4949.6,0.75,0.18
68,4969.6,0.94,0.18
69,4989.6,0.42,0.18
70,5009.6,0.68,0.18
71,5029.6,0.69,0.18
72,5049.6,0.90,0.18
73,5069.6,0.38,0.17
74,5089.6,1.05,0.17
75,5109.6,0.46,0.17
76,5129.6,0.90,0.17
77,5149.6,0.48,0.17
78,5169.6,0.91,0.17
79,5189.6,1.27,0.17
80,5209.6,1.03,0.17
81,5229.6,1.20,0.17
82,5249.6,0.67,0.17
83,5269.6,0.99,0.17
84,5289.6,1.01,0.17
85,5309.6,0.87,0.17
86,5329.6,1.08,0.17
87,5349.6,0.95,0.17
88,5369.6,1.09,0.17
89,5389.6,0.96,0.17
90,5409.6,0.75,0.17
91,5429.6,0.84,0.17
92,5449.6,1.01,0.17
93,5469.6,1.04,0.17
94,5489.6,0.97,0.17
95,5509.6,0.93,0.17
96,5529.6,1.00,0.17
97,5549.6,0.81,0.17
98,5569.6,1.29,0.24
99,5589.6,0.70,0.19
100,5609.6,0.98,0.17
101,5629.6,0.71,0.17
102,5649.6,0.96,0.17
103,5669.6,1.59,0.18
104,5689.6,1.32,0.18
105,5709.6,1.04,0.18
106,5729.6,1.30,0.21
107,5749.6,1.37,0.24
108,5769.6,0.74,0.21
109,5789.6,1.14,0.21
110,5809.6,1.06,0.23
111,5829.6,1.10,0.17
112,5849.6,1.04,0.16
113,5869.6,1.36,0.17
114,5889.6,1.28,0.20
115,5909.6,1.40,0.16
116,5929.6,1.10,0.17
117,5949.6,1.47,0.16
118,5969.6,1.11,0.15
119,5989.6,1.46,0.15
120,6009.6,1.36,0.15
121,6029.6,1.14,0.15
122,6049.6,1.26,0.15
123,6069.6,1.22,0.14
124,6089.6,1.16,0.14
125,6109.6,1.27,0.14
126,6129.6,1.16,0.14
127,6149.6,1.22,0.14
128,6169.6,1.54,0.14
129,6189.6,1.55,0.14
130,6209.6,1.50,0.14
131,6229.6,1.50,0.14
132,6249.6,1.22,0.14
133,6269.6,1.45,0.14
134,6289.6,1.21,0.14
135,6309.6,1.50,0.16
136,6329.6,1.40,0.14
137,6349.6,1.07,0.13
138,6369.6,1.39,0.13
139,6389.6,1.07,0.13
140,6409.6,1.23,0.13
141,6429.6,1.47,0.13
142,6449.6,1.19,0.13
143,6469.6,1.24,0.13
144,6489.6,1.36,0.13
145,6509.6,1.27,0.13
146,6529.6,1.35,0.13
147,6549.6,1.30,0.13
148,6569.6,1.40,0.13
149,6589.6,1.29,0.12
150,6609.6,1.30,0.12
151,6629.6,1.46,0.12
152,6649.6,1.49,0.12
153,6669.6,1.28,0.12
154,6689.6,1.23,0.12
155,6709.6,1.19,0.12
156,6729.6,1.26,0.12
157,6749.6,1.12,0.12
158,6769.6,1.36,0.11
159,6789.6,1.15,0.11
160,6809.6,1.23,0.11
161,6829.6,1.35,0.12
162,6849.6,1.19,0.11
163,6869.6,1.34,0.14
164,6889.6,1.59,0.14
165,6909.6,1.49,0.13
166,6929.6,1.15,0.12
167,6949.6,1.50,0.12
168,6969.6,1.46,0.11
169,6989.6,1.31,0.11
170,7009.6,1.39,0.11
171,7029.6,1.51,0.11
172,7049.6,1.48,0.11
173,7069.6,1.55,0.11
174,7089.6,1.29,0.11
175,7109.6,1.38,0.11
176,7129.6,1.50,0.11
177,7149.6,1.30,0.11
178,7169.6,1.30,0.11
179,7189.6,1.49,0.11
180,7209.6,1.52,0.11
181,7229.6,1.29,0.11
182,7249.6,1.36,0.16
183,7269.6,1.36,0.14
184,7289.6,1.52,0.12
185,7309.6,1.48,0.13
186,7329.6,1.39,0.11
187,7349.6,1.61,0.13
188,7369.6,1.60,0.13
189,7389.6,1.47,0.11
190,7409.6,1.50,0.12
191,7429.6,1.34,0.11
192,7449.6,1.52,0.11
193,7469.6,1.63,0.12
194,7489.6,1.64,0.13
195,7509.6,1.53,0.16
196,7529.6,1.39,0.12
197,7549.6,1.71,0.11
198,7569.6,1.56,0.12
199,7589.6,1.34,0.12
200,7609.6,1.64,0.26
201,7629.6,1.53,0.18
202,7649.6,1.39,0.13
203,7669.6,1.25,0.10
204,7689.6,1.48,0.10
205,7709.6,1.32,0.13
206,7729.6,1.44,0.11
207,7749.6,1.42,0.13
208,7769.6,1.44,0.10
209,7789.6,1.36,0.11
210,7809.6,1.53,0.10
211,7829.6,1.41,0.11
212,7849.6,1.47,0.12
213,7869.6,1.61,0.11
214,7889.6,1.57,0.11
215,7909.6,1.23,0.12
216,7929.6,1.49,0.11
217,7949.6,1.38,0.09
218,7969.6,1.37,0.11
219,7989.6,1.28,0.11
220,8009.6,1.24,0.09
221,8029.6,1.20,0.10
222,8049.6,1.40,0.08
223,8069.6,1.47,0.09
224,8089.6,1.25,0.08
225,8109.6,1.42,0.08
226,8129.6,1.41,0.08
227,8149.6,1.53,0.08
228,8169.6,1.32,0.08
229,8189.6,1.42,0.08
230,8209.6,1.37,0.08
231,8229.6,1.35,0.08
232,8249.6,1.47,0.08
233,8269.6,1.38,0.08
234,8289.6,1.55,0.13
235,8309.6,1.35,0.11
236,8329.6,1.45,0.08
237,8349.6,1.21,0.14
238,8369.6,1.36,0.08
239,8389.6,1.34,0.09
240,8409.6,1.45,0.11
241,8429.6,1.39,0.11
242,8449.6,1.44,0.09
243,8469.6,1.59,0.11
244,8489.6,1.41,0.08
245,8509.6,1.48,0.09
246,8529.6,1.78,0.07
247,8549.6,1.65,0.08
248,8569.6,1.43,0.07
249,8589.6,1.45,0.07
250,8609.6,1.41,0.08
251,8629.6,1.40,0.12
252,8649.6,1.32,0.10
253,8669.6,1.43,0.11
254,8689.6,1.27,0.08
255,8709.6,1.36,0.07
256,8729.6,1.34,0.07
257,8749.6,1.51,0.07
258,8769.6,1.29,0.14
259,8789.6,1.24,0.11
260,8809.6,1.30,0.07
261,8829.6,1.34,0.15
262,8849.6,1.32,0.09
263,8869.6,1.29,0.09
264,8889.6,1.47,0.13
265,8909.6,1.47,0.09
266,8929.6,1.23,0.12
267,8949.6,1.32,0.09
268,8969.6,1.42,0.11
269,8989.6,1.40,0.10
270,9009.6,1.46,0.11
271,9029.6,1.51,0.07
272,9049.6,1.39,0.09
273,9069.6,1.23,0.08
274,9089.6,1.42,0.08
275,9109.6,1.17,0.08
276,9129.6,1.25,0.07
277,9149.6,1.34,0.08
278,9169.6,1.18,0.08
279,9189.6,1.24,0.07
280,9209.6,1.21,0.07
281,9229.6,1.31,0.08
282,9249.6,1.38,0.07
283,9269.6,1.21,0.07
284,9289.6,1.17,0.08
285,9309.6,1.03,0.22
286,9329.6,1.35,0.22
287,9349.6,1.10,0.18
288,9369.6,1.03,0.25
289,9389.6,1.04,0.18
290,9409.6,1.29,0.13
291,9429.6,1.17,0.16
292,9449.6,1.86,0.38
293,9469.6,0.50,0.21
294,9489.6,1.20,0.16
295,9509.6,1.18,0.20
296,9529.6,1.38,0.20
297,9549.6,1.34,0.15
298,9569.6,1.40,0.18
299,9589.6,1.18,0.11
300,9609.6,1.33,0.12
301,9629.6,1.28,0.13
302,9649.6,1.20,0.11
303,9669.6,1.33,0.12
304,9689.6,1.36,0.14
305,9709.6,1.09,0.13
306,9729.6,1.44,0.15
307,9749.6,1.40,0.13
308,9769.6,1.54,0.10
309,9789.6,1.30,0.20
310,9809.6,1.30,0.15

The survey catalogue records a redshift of 0.30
